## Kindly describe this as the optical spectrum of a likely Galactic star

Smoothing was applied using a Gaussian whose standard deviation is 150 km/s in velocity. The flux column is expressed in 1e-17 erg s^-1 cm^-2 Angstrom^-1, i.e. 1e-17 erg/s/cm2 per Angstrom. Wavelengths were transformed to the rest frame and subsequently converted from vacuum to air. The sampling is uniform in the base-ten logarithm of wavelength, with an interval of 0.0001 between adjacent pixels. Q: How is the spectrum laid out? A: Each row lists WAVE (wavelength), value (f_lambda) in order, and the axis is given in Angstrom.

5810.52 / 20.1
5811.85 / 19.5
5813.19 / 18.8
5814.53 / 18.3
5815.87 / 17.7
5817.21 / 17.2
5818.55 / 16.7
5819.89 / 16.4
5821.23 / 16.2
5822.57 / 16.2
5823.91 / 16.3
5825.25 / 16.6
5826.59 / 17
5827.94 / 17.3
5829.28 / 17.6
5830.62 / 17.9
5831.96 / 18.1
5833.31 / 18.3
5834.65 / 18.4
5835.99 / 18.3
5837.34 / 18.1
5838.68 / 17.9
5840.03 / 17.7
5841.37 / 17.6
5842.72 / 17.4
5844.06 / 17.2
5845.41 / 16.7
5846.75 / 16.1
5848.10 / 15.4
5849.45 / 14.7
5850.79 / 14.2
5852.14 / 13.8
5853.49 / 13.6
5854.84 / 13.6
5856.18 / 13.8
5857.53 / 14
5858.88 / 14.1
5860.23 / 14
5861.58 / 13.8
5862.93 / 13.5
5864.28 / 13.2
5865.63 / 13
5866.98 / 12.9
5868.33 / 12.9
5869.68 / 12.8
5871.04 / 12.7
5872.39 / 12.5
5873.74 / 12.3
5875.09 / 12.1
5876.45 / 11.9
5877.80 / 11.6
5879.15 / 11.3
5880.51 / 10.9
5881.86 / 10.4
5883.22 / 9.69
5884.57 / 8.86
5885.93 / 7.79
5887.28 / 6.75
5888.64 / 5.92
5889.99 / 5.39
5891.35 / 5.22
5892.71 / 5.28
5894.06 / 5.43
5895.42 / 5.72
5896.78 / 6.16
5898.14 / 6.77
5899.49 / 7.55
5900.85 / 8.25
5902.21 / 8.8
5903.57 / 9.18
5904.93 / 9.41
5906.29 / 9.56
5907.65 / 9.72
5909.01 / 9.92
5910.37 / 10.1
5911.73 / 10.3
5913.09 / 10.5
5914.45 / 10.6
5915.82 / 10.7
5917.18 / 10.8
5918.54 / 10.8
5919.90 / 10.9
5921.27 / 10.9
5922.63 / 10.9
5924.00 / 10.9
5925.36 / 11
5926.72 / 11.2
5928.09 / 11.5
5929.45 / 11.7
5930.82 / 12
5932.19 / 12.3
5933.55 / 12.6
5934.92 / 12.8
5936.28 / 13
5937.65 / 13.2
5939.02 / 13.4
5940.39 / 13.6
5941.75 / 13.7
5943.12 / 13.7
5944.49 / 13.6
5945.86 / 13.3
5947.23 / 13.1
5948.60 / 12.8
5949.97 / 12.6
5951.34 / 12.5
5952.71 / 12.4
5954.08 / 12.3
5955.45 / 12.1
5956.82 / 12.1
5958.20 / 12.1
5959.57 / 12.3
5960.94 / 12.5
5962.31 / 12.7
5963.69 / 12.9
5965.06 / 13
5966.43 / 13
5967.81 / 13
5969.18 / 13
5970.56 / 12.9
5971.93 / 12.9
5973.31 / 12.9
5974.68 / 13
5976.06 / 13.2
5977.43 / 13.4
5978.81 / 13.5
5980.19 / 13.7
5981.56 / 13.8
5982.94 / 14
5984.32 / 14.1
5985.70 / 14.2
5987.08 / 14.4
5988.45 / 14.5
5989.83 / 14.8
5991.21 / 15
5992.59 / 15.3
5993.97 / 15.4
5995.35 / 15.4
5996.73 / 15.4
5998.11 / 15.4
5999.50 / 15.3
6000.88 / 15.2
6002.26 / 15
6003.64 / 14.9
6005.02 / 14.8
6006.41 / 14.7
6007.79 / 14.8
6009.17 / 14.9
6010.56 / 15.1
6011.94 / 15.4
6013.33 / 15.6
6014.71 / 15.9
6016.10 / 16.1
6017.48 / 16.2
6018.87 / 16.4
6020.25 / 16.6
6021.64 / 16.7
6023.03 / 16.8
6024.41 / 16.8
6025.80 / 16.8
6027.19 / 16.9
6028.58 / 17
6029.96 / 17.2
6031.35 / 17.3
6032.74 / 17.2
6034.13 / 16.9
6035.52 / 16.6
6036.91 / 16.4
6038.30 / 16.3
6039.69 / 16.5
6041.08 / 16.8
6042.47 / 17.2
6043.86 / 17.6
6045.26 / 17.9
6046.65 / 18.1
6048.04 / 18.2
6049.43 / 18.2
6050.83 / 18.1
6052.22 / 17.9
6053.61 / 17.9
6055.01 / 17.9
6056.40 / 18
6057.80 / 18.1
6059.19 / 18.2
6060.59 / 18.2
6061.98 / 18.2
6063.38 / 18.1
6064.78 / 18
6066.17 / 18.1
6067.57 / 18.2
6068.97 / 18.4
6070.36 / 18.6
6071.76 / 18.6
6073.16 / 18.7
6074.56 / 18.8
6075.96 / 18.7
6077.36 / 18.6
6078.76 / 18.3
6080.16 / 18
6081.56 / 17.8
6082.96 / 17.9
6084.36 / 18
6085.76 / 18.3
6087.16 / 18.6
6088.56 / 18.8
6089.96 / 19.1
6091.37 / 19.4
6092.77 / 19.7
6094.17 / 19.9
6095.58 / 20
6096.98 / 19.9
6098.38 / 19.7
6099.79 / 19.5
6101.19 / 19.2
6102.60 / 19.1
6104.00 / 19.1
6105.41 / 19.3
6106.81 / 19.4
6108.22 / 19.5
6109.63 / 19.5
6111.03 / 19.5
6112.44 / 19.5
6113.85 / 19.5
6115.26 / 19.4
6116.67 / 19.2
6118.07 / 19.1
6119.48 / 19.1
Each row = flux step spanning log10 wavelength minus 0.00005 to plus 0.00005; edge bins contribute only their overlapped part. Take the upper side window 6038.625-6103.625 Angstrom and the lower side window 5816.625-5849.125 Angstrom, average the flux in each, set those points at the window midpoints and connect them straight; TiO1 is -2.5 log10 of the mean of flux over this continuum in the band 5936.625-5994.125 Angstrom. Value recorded 0.32 mag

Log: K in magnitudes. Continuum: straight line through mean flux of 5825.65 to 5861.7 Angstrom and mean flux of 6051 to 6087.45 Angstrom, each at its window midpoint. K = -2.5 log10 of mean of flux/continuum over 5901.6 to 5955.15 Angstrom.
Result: 0.41 mag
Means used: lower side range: 16.2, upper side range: 18.2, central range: 11.6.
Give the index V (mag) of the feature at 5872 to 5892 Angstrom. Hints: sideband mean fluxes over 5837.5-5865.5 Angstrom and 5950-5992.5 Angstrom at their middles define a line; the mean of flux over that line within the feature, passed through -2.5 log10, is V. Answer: 0.48 mag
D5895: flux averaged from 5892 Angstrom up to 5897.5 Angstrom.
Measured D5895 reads 5.65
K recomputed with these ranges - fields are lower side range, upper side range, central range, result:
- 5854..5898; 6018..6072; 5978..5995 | 0.05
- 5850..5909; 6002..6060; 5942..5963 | 0.06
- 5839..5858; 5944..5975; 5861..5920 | 0.42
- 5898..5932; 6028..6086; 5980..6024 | -0.02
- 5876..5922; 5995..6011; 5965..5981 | 0.01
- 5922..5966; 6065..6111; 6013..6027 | -0.04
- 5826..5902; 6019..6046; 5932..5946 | 0.11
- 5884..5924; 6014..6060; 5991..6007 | -0.03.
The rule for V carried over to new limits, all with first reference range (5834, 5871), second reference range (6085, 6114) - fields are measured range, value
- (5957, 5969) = 0.32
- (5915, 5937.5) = 0.38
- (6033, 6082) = 0.04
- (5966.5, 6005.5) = 0.22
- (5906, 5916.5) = 0.50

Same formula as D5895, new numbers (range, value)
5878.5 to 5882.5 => 10.9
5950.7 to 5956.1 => 12.3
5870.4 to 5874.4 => 12.5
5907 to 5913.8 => 10.1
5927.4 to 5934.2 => 12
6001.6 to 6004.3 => 15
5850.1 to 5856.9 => 13.8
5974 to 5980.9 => 13.4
